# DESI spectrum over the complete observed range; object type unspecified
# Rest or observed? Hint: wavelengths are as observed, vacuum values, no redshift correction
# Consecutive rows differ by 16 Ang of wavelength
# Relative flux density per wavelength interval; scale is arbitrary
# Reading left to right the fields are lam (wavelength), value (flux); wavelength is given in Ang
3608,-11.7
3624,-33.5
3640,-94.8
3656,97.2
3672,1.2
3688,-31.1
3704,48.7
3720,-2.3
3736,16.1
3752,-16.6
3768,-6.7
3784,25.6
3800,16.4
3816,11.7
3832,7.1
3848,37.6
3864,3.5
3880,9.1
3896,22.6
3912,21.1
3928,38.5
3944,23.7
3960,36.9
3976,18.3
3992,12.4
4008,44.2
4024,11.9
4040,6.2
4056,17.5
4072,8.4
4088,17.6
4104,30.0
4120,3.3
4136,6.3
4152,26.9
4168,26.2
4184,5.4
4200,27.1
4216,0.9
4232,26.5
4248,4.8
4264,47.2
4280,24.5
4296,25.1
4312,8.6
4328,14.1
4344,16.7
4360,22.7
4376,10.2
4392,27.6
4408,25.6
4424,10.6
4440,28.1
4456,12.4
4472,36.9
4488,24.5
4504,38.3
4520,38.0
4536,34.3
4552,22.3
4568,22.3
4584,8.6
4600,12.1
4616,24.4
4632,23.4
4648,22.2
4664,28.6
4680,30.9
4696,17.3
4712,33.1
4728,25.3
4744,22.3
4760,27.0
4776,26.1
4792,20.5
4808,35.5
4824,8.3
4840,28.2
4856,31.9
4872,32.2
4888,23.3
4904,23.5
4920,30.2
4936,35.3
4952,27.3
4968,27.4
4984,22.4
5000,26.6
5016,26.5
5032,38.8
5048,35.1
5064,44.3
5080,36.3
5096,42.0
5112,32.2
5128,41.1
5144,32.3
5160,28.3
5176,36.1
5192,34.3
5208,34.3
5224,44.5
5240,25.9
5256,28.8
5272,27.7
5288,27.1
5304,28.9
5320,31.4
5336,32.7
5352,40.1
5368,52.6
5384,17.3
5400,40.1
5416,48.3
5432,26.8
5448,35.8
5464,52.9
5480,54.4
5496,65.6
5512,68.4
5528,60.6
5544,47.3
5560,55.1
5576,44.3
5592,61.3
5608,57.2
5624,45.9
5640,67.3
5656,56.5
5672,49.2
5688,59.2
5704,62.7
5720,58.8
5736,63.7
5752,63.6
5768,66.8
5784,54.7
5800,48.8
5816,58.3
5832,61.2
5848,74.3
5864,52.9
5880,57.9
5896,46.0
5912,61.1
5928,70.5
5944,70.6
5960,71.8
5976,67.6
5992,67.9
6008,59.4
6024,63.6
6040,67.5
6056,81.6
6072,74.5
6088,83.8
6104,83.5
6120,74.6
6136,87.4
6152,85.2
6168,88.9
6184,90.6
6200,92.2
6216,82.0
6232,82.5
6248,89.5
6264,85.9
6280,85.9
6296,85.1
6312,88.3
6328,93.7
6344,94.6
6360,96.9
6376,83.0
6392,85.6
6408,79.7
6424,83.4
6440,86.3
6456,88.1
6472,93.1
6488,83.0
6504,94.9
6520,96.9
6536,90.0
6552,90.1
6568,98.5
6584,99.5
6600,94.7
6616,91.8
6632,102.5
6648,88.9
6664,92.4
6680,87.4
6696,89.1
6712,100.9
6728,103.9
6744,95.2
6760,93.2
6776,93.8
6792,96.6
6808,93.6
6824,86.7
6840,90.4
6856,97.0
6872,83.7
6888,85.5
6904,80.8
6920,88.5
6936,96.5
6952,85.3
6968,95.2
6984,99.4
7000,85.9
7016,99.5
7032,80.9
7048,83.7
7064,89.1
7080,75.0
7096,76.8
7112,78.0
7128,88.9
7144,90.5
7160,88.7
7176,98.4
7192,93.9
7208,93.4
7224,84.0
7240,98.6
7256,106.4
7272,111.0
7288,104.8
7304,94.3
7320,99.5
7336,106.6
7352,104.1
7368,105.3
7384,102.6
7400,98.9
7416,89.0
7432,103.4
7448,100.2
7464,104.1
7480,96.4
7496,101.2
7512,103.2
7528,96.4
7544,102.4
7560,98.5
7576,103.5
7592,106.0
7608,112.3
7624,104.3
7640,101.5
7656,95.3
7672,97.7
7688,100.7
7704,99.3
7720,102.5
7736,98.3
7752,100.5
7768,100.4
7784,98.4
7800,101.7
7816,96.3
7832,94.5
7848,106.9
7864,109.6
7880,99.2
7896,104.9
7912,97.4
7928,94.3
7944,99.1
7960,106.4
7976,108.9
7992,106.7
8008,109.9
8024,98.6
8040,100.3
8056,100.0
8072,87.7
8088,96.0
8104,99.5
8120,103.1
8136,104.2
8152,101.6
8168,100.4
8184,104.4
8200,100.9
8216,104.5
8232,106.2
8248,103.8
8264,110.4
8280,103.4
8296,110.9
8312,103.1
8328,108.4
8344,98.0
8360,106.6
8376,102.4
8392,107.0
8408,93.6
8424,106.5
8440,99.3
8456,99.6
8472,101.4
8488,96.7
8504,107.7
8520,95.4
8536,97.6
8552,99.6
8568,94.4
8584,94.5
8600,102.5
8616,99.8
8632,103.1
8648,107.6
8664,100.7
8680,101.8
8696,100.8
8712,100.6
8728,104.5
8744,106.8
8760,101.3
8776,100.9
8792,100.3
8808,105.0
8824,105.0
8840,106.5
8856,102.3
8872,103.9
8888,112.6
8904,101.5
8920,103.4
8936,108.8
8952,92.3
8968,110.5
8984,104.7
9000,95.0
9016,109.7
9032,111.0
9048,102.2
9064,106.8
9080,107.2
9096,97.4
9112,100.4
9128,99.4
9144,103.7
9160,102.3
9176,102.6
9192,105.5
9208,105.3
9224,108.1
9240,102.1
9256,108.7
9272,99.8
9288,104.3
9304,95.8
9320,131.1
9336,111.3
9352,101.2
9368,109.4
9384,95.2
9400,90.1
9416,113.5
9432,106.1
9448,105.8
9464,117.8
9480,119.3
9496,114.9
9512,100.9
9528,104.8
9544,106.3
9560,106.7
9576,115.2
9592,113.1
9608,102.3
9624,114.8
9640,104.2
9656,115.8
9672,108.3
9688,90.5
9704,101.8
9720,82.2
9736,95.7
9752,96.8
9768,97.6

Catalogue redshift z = 0.370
